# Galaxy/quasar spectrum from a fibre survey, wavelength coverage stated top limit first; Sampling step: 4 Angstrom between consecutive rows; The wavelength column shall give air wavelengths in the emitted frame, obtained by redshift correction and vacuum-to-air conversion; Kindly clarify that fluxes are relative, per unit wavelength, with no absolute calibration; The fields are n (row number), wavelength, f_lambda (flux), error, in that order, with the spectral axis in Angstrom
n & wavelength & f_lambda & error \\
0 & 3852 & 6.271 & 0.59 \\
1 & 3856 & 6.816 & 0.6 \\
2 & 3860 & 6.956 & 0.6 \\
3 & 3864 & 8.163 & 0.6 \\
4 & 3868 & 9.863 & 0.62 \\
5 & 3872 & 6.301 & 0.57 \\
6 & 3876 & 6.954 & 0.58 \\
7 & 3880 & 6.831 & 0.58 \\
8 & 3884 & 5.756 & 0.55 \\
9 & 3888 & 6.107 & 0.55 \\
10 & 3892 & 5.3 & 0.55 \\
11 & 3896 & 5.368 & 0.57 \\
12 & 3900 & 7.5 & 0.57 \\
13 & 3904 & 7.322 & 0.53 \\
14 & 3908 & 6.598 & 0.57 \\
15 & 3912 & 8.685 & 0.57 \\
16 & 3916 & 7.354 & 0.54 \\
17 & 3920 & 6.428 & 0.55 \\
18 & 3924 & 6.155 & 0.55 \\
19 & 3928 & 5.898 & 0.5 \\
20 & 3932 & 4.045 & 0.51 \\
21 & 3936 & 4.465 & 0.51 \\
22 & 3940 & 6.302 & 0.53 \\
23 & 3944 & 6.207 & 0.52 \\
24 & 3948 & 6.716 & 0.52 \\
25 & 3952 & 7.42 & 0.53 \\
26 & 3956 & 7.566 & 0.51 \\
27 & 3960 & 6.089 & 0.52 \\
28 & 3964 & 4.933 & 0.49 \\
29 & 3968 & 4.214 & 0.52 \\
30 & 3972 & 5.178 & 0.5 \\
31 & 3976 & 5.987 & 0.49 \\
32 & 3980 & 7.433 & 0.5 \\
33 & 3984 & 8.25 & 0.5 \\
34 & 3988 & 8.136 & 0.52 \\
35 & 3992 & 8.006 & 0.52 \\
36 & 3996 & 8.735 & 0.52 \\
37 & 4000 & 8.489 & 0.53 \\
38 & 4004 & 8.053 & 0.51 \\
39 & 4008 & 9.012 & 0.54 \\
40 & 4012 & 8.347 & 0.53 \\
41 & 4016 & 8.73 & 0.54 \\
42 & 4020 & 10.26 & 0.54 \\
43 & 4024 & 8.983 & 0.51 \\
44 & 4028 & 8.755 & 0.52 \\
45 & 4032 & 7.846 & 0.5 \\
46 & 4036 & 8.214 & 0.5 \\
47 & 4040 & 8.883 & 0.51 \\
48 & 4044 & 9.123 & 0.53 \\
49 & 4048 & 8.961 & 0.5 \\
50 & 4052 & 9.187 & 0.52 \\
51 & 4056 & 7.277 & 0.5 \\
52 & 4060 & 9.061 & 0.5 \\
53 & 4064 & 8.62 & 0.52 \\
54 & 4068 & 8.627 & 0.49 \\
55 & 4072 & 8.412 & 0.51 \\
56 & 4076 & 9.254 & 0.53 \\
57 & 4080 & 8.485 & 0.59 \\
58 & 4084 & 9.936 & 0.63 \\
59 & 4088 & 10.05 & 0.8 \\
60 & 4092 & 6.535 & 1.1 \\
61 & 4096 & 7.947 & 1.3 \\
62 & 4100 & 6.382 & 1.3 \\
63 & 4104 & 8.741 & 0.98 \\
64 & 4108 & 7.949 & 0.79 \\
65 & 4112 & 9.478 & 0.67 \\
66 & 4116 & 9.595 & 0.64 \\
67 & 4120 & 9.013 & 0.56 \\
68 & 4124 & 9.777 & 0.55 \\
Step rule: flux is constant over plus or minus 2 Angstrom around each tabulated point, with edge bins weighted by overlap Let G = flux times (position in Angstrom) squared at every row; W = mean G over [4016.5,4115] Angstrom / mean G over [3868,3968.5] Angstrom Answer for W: 1.5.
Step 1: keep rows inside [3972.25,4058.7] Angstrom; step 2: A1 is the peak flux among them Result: 10.26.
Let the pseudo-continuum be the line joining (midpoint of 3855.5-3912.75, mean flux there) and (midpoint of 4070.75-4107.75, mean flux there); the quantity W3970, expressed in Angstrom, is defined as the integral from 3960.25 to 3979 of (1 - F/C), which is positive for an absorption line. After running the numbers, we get 5.6 Angstrom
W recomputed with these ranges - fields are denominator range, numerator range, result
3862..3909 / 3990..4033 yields 1.35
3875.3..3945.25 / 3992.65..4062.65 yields 1.47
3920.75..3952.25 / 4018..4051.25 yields 1.60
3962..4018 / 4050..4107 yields 1.19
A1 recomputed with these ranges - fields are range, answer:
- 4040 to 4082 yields 9.254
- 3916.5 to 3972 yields 7.566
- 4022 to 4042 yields 8.983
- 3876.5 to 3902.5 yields 7.5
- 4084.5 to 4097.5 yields 10.05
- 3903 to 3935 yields 8.685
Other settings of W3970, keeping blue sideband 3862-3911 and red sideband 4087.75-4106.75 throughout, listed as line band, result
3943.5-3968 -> 2.9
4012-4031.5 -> -4.1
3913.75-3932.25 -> 2.2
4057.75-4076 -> -2.7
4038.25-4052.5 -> -2.8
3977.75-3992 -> -1.2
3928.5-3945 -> 4.3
